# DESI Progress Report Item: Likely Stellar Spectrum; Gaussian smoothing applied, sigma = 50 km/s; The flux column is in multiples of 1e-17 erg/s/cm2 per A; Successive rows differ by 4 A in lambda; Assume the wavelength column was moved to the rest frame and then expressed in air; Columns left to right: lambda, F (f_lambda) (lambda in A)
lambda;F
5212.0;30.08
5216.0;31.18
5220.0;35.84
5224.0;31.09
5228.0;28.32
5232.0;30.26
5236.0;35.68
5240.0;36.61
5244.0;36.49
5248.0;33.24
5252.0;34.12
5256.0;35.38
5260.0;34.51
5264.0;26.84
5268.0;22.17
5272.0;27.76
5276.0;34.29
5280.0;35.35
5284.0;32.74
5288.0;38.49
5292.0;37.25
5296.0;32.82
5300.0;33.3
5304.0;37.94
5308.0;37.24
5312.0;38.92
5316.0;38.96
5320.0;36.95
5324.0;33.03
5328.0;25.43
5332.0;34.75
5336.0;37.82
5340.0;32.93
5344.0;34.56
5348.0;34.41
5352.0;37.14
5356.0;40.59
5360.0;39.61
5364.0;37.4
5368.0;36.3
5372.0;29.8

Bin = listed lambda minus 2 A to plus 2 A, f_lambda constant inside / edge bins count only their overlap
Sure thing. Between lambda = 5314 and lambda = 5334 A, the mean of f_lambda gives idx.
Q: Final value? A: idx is 33.8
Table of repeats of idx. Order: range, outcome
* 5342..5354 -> 35.4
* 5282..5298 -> 35.3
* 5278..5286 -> 34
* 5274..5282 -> 34.8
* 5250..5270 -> 30.6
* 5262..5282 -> 29.3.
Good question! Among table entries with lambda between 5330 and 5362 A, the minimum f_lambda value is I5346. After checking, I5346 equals 32.93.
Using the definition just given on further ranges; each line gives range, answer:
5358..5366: 37.4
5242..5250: 33.24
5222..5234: 28.32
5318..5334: 25.43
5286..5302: 32.82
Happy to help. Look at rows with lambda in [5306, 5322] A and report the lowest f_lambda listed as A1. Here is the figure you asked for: 36.95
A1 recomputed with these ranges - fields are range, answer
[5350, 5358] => 37.14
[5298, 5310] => 33.3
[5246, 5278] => 22.17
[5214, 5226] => 31.09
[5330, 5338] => 34.75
